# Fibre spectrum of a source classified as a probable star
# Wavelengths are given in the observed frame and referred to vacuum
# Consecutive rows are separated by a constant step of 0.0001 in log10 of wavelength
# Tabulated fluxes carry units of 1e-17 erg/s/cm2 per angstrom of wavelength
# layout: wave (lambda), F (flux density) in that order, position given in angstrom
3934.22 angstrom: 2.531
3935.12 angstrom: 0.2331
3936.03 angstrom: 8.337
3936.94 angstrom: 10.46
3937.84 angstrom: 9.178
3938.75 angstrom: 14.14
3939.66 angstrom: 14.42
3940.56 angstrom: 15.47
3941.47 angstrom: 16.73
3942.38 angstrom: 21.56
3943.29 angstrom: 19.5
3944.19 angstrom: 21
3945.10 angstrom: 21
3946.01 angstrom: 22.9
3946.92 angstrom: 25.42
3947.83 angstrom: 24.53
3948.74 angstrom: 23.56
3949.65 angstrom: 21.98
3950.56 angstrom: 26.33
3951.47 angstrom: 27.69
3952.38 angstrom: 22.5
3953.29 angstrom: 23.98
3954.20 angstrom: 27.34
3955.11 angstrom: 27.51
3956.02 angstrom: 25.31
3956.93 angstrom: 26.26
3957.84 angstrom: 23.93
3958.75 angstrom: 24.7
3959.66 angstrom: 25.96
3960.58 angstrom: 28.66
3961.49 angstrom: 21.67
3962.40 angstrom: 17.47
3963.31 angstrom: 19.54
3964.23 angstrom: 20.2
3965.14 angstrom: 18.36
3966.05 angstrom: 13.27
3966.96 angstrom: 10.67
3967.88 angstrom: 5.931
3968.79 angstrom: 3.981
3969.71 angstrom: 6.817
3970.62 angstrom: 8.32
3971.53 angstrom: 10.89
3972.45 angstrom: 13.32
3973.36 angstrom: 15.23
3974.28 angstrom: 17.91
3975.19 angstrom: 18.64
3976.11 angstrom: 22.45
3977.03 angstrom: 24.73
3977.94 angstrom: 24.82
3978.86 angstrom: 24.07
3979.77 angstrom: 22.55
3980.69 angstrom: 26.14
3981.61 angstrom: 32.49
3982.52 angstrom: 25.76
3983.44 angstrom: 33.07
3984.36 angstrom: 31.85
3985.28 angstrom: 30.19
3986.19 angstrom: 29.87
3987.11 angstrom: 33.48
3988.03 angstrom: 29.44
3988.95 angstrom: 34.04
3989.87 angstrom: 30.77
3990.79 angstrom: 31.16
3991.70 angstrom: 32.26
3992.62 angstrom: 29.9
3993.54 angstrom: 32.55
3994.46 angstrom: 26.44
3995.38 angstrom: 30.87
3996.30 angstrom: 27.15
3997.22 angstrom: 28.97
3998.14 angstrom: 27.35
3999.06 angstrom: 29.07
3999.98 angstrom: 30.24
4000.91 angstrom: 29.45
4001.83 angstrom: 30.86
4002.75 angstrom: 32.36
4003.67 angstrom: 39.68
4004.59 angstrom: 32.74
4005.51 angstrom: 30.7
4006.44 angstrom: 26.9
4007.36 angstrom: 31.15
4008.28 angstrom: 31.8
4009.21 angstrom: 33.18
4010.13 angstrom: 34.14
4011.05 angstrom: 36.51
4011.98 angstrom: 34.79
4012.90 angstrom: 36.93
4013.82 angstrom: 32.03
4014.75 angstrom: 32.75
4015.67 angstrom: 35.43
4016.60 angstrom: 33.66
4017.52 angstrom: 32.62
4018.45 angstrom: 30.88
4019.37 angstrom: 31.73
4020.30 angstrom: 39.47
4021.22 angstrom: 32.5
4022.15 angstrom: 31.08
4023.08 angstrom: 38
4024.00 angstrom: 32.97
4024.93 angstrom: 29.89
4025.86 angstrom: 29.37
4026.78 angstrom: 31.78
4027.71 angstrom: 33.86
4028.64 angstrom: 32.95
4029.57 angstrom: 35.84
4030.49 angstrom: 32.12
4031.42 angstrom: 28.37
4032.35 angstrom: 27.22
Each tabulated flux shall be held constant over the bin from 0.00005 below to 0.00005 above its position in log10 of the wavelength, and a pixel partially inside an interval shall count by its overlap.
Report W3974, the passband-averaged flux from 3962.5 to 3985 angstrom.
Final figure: 18.9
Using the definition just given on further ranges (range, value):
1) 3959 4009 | 25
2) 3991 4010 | 30.8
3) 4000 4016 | 32.9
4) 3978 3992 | 29.6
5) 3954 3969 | 20.2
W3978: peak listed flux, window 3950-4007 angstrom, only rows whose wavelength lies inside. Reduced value 39.68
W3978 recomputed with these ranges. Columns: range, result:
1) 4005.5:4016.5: 36.93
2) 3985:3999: 34.04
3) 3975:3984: 33.07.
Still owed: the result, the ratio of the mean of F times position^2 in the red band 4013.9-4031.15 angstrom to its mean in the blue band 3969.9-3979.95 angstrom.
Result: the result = 1.88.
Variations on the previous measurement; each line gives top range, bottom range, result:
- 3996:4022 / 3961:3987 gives 1.66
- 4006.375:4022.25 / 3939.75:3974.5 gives 1.75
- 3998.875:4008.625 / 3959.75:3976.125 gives 2.10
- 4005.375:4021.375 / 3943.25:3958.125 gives 1.41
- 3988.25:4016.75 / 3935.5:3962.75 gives 1.53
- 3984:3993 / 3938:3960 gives 1.42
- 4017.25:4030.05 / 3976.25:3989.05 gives 1.19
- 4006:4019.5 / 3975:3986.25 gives 1.25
